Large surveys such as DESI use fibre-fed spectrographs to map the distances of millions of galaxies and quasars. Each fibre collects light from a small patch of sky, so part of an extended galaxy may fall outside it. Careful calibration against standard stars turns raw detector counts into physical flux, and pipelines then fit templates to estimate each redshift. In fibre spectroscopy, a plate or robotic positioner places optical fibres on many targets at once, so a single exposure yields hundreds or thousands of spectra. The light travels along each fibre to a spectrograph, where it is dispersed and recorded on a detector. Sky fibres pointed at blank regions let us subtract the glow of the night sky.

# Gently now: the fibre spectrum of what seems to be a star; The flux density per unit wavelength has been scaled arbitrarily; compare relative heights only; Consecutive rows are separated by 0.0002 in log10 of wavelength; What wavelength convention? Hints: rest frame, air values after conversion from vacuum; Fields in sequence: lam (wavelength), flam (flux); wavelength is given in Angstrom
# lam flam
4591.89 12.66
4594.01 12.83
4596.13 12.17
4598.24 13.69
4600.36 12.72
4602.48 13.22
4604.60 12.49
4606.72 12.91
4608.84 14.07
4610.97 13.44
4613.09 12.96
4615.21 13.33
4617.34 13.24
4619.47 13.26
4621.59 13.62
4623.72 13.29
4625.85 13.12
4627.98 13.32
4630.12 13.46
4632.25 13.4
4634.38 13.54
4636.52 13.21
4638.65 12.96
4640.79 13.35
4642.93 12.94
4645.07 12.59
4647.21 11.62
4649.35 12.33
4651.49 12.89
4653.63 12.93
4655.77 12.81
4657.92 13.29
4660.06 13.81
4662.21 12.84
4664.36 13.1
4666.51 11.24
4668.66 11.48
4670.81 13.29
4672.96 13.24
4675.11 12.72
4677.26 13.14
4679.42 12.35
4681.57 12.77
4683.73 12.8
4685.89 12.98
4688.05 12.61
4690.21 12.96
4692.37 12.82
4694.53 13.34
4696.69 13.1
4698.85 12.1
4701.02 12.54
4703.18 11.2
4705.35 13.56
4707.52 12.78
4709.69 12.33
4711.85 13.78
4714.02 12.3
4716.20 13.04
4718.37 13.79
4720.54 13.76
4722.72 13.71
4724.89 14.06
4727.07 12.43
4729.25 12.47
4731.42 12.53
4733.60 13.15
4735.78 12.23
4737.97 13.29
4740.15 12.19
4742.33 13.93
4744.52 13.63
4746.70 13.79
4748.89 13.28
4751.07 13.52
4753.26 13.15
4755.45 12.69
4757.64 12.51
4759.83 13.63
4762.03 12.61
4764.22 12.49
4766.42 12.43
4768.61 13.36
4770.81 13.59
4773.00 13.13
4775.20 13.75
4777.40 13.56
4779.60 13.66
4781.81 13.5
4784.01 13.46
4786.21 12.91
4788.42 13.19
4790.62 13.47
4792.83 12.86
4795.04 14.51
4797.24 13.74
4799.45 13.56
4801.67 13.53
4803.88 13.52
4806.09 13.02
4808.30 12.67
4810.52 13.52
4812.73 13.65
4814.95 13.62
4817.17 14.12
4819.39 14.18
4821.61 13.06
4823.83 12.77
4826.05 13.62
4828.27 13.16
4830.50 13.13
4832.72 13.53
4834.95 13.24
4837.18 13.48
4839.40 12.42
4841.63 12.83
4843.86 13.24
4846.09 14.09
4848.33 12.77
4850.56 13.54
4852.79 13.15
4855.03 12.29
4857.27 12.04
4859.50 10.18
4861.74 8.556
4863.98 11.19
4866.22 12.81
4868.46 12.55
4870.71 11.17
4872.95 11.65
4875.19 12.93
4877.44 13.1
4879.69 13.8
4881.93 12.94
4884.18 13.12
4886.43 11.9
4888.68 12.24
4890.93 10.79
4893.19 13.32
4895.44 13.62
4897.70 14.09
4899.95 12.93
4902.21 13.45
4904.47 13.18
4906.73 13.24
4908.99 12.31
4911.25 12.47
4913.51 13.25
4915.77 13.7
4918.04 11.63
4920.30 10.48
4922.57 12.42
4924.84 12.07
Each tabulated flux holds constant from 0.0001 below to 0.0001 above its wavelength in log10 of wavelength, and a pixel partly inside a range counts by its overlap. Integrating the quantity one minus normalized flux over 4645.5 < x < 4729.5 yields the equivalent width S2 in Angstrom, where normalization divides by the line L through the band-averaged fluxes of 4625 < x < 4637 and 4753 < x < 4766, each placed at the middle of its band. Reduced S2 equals 1.7 Angstrom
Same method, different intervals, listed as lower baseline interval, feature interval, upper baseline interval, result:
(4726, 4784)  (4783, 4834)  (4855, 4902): -2.7 Angstrom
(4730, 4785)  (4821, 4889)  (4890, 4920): 1.9 Angstrom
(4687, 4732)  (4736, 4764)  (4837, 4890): -0.8 Angstrom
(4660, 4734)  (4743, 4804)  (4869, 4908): -2.4 Angstrom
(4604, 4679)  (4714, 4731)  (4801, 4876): -0.4 Angstrom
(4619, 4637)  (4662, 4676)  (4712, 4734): 0.8 Angstrom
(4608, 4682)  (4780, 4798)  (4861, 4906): -1.1 Angstrom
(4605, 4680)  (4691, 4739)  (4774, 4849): 0.9 Angstrom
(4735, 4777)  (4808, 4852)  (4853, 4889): -3.2 Angstrom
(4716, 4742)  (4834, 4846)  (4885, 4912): -0.2 Angstrom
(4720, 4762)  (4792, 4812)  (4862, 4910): -0.8 Angstrom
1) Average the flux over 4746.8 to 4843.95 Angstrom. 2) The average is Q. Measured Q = 13.3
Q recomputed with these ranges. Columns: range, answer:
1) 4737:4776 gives 13.2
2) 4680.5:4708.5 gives 12.7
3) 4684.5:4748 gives 13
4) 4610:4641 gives 13.3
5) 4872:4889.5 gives 12.7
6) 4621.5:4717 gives 12.9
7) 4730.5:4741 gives 12.7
